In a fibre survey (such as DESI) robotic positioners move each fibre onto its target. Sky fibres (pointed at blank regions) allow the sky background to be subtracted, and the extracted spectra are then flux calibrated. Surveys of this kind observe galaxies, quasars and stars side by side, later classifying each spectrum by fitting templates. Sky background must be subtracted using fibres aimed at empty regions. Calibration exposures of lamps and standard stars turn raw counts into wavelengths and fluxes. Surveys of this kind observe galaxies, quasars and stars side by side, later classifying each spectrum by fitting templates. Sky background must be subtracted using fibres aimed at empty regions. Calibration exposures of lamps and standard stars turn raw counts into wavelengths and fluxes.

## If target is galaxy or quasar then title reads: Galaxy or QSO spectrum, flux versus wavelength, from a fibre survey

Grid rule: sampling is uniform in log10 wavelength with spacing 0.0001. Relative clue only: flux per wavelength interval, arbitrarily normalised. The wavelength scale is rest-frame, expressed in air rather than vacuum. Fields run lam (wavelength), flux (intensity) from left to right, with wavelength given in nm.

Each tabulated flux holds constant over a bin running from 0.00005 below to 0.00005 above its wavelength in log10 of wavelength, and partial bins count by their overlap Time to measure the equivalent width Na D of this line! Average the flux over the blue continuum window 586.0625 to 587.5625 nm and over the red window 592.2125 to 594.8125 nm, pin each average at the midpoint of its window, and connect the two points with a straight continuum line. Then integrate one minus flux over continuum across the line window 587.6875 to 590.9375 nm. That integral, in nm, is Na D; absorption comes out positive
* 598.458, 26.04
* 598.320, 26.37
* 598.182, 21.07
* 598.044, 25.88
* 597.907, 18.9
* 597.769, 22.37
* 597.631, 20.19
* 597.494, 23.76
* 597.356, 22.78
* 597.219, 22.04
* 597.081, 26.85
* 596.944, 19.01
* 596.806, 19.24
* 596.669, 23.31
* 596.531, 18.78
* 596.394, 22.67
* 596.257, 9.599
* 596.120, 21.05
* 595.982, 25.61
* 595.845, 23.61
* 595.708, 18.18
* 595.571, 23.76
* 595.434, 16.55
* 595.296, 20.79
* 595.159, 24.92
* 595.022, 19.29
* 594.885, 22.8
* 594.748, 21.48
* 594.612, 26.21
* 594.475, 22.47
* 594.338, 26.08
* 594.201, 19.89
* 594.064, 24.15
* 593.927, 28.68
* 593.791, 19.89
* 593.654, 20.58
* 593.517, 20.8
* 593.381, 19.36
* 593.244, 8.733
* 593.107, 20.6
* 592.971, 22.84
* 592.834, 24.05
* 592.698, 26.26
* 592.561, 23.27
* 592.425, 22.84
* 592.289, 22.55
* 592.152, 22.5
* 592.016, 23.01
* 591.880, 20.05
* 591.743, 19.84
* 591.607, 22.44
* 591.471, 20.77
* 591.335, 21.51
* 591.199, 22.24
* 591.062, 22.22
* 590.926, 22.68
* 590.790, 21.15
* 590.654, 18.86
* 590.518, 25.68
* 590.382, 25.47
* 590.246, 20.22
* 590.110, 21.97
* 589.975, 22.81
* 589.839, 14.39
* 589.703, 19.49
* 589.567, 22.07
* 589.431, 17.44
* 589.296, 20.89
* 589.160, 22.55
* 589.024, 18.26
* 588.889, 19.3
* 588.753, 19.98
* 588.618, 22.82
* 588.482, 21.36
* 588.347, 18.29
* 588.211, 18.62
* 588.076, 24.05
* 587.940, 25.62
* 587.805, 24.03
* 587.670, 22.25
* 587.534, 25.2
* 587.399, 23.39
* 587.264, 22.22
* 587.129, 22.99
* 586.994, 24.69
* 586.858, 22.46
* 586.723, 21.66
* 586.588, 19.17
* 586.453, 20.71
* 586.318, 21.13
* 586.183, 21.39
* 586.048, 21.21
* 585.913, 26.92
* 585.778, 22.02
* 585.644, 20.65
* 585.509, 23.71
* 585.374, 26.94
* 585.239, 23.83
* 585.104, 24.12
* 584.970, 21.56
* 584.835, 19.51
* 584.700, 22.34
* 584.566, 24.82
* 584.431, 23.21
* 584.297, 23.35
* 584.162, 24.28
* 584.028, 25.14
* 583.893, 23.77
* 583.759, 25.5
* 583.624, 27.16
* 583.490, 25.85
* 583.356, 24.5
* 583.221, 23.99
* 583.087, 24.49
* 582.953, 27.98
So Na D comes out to 0.147 nm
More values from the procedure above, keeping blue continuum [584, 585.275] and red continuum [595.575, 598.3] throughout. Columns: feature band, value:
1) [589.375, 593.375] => 0.17 nm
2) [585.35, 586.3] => 0.00 nm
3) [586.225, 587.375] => 0.05 nm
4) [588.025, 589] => 0.09 nm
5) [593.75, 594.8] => -0.09 nm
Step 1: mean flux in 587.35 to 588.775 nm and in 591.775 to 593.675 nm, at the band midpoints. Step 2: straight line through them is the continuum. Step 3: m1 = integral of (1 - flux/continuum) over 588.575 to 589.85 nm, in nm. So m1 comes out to 0.13 nm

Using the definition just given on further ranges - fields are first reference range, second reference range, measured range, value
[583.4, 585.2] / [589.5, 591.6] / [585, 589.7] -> 0.14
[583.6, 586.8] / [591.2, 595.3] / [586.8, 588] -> -0.05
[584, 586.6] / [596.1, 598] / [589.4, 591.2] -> 0.06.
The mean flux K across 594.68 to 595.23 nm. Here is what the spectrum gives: 22.1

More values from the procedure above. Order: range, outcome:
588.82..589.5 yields 19.7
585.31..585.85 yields 23.4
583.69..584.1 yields 24.8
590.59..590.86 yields 20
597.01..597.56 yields 23.8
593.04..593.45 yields 16.2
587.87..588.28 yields 22.7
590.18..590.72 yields 22.6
